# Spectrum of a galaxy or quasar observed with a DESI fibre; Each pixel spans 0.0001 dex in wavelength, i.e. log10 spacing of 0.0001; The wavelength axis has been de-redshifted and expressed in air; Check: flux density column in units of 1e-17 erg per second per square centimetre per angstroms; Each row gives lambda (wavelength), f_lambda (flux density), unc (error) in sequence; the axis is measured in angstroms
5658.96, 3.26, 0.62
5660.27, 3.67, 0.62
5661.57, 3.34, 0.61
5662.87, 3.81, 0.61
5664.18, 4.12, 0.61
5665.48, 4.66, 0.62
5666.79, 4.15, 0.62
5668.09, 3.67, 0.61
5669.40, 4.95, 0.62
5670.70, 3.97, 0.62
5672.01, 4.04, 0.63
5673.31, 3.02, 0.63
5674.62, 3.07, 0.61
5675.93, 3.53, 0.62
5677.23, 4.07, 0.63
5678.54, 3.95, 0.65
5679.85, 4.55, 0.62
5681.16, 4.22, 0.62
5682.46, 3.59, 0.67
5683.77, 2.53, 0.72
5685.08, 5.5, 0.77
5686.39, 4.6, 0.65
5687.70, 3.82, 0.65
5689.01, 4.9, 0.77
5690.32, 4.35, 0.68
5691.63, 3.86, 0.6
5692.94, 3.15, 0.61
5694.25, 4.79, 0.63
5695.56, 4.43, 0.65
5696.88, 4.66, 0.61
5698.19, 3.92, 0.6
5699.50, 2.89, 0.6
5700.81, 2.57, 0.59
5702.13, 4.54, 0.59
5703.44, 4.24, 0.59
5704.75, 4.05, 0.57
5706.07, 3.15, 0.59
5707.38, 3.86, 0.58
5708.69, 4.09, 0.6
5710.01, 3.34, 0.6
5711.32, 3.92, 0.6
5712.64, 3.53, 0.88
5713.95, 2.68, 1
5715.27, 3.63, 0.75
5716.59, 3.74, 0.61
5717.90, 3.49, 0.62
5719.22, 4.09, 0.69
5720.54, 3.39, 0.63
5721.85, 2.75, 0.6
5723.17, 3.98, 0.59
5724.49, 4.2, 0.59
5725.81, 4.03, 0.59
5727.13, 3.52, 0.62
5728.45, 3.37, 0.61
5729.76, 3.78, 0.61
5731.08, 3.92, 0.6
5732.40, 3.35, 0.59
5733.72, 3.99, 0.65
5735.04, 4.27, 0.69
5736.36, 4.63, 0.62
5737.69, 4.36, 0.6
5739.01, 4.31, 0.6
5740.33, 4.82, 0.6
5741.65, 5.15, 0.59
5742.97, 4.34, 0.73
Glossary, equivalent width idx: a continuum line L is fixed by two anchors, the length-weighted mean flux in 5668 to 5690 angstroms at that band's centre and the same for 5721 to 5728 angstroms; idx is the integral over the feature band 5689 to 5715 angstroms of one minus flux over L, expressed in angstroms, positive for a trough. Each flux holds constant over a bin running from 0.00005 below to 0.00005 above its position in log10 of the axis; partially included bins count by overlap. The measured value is 0.2 angstroms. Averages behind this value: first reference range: 4.01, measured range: 3.82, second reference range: 3.68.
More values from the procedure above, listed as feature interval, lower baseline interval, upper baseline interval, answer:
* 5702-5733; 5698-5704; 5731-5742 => 1.9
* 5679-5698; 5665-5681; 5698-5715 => -2.1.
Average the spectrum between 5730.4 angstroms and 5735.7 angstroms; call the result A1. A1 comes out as 3.88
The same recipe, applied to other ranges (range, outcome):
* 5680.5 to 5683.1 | 3.92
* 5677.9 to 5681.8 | 4.24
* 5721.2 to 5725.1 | 3.63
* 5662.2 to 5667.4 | 4.18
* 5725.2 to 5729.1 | 3.63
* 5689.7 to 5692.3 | 4.1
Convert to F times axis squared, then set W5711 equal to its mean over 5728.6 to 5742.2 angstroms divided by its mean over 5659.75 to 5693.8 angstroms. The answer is 1.1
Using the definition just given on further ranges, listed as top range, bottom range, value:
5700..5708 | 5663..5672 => 0.89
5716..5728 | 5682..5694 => 0.92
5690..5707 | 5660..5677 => 1.02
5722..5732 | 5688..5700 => 0.93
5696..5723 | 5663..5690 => 0.91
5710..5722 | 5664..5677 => 0.91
